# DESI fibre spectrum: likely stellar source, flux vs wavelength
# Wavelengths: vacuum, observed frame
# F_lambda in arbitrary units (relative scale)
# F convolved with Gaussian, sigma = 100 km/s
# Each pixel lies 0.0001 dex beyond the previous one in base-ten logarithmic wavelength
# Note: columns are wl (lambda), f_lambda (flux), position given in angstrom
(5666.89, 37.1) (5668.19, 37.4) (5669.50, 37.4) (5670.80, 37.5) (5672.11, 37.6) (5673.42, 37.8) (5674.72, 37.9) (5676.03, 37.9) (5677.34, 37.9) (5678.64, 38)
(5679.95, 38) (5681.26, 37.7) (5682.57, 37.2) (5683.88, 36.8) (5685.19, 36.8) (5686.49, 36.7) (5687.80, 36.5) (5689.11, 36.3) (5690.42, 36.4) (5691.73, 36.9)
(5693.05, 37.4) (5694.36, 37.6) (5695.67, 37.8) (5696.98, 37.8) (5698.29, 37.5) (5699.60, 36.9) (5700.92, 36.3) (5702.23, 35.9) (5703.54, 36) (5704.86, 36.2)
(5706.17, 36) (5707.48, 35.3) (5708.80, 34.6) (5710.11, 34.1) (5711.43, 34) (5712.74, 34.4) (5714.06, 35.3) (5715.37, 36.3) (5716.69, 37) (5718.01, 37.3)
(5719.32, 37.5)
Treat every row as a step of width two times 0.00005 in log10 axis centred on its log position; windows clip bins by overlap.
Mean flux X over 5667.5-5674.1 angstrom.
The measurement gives 37.6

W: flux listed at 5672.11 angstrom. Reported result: 37.6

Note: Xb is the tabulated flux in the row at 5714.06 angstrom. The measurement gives 35.3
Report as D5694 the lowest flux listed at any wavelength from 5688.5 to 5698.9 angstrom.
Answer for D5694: 36.3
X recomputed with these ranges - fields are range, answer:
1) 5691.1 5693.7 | 37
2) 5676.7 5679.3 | 38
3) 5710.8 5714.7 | 34.6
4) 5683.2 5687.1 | 36.8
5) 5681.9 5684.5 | 37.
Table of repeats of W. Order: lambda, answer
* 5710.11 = 34.1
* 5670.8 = 37.5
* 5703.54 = 36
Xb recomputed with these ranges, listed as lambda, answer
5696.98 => 37.8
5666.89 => 37.1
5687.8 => 36.5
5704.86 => 36.2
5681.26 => 37.7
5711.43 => 34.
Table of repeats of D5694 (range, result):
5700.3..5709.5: 34.6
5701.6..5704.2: 35.9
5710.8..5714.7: 34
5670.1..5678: 37.5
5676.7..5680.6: 37.9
